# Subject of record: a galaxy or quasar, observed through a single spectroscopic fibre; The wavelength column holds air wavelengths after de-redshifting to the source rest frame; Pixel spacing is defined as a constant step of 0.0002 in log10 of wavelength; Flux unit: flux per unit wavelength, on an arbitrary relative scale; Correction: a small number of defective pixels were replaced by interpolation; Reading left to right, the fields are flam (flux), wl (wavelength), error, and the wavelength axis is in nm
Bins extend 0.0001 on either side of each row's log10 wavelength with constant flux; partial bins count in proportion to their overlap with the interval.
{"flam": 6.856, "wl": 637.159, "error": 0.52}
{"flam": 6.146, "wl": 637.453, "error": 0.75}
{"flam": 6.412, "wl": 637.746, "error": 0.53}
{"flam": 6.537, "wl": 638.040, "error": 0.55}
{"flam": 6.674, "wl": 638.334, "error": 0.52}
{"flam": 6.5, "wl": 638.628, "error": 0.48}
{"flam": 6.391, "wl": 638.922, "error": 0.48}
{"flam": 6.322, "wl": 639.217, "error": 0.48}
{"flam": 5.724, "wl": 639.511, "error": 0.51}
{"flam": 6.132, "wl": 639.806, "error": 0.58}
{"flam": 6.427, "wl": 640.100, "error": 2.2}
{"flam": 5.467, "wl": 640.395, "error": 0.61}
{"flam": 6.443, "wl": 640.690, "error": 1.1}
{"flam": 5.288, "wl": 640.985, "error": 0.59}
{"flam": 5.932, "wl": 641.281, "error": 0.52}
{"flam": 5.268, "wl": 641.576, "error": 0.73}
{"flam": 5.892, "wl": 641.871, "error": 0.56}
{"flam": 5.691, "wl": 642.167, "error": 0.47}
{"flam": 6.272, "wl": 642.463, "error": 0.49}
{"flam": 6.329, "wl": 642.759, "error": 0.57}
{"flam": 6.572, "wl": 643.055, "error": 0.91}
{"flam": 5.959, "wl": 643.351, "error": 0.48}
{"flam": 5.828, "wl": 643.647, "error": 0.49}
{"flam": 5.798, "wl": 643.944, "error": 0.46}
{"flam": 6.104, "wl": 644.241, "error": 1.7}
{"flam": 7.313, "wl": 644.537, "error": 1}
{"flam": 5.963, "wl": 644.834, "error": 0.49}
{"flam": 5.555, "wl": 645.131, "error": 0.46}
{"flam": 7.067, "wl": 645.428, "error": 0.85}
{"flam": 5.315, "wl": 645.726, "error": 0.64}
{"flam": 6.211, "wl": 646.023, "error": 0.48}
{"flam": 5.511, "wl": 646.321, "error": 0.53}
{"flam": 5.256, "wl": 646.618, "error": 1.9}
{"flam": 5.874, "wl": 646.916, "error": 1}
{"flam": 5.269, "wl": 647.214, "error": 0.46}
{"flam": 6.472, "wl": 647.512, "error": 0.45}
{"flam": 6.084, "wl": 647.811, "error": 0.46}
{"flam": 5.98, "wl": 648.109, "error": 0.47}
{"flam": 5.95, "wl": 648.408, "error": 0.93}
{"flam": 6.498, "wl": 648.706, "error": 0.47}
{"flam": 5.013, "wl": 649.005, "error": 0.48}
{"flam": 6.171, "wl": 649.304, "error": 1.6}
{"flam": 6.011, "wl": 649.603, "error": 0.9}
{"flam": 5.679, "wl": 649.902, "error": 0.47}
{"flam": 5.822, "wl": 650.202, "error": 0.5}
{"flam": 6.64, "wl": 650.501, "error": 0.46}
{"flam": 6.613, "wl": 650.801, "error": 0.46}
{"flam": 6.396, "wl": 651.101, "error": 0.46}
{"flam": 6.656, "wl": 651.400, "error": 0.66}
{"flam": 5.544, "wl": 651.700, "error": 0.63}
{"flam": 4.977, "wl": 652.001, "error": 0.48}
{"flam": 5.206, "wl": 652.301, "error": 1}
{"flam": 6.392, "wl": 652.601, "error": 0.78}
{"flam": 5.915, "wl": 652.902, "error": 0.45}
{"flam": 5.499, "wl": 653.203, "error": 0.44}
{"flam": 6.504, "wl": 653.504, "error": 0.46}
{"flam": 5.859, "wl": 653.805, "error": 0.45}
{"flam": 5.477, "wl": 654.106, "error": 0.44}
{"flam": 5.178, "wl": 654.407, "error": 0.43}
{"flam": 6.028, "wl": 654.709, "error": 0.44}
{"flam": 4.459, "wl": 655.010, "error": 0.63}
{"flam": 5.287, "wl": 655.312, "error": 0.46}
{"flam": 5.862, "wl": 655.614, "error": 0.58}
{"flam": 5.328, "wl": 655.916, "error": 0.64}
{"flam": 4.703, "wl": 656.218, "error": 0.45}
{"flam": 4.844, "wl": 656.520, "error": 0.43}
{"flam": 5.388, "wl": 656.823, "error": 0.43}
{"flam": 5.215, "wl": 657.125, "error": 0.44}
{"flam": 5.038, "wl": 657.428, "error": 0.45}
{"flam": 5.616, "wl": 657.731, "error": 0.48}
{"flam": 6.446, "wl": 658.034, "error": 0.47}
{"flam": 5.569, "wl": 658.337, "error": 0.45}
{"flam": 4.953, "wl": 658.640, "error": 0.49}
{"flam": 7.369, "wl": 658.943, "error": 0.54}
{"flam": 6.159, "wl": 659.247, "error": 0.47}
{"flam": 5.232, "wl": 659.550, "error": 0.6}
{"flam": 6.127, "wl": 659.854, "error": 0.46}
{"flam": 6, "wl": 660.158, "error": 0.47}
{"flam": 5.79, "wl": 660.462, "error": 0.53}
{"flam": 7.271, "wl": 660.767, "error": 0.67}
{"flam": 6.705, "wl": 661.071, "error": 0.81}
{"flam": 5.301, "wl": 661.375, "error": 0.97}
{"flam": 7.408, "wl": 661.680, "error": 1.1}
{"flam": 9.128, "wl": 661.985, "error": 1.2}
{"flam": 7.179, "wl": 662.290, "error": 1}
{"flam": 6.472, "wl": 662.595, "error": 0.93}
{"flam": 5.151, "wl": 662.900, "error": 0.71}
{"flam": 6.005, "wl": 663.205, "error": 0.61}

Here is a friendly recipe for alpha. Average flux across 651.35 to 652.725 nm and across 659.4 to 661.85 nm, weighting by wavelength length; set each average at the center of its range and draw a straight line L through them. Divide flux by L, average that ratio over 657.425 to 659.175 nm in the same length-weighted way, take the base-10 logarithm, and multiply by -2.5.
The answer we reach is 0.033 mag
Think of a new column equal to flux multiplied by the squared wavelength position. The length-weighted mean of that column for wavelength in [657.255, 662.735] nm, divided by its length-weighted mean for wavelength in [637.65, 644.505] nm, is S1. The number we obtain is 1.10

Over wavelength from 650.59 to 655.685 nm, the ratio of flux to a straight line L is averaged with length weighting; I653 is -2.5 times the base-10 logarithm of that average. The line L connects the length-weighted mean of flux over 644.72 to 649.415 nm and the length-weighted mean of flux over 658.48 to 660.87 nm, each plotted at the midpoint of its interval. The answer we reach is 0.040 mag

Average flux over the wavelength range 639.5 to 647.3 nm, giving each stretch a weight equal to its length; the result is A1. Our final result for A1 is 5.95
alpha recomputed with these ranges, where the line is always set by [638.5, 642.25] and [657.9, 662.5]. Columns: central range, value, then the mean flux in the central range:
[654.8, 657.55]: 0.23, 5.15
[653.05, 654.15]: 0.07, 5.87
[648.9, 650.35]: 0.08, 5.76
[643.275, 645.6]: -0.02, 6.2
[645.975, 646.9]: 0.09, 5.63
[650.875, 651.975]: 0.02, 6.09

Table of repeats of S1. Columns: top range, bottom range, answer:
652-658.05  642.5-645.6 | 0.91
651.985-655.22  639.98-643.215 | 0.98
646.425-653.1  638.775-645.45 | 1.00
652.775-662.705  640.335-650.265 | 1.04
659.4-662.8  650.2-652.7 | 1.12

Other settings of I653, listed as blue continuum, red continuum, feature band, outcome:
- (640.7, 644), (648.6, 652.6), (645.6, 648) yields 0.03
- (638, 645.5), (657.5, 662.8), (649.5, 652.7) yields 0.05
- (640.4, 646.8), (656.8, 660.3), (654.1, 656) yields 0.09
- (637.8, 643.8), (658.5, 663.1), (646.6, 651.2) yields 0.04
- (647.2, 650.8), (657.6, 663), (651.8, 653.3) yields 0.10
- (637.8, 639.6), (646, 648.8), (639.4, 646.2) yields 0.02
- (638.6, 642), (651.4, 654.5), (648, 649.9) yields -0.02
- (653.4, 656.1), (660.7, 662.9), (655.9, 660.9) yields 0.10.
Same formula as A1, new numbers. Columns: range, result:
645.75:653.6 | 5.92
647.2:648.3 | 6.03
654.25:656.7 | 5.21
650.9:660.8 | 5.69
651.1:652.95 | 5.83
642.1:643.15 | 6.24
